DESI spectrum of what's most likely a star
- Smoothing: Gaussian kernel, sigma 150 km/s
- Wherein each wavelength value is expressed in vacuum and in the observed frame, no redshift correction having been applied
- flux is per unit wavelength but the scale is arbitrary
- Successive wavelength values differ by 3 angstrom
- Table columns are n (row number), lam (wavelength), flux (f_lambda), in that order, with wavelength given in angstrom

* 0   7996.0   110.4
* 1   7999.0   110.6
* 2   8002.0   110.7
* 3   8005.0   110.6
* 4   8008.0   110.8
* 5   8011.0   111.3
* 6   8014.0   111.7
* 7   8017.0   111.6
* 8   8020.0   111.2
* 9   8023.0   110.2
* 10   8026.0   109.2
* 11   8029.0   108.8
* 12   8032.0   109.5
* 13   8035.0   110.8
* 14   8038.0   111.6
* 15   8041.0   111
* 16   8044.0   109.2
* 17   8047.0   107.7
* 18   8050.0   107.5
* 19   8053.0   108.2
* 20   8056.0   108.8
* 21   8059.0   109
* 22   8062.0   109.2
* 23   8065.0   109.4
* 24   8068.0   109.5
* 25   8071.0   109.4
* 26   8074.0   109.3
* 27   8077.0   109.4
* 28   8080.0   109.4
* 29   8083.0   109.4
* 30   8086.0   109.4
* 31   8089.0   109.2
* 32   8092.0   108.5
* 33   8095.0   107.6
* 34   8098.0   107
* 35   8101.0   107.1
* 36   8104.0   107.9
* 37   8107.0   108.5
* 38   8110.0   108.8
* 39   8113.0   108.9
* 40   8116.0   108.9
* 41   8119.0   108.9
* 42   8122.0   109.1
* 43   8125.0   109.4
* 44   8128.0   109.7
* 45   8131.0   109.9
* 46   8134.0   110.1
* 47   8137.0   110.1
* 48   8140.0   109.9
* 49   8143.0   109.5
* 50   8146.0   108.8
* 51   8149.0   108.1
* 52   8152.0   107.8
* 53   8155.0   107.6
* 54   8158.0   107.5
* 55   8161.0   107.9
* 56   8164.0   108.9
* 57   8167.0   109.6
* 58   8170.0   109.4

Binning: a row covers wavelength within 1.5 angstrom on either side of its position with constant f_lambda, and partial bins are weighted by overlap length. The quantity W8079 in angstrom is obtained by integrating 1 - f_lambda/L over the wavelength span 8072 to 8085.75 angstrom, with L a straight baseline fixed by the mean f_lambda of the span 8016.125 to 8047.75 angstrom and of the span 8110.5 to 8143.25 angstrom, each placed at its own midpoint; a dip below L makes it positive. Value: 0.1 angstrom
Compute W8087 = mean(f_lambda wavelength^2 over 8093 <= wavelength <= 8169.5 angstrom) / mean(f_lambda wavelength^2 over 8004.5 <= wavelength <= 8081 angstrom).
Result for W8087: 1.0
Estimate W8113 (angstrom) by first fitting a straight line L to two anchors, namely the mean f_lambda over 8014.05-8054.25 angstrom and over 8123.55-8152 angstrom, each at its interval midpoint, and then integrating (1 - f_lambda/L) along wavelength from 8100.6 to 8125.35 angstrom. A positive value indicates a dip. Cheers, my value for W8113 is 0.2 angstrom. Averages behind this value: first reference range 110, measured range 109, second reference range 109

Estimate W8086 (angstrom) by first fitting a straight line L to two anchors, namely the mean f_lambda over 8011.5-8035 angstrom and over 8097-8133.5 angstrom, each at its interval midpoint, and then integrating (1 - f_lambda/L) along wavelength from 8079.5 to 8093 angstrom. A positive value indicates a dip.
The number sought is 0.0 angstrom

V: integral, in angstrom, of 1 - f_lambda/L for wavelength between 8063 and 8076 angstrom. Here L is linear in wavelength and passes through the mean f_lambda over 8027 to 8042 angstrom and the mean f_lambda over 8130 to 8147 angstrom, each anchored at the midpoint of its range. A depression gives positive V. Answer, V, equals 0.1 angstrom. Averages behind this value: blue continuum 110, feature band 109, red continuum 110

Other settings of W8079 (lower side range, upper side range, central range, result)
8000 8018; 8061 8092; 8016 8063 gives 0.3 angstrom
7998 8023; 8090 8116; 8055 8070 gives 0.0 angstrom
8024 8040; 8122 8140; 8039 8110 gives 0.7 angstrom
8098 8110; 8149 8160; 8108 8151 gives -0.6 angstrom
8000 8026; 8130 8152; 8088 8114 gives 0.4 angstrom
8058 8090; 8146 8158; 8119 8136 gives -0.2 angstrom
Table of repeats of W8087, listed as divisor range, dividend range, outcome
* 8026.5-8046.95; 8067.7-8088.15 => 1.01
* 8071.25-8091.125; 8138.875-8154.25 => 1.01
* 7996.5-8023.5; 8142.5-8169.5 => 1.01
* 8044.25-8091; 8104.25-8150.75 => 1.02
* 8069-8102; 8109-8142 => 1.02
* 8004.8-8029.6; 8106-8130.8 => 1.01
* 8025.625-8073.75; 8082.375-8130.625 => 1.01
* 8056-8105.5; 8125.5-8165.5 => 1.02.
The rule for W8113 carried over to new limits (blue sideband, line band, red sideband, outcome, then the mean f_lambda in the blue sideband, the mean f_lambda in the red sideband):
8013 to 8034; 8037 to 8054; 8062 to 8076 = 0.1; 110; 109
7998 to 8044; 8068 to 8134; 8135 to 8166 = 0.3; 111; 109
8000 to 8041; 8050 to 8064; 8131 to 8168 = 0.2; 111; 109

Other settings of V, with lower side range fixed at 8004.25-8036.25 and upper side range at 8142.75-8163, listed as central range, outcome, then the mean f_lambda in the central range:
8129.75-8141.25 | -0.17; 110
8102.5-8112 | 0.04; 108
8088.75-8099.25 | 0.12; 108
